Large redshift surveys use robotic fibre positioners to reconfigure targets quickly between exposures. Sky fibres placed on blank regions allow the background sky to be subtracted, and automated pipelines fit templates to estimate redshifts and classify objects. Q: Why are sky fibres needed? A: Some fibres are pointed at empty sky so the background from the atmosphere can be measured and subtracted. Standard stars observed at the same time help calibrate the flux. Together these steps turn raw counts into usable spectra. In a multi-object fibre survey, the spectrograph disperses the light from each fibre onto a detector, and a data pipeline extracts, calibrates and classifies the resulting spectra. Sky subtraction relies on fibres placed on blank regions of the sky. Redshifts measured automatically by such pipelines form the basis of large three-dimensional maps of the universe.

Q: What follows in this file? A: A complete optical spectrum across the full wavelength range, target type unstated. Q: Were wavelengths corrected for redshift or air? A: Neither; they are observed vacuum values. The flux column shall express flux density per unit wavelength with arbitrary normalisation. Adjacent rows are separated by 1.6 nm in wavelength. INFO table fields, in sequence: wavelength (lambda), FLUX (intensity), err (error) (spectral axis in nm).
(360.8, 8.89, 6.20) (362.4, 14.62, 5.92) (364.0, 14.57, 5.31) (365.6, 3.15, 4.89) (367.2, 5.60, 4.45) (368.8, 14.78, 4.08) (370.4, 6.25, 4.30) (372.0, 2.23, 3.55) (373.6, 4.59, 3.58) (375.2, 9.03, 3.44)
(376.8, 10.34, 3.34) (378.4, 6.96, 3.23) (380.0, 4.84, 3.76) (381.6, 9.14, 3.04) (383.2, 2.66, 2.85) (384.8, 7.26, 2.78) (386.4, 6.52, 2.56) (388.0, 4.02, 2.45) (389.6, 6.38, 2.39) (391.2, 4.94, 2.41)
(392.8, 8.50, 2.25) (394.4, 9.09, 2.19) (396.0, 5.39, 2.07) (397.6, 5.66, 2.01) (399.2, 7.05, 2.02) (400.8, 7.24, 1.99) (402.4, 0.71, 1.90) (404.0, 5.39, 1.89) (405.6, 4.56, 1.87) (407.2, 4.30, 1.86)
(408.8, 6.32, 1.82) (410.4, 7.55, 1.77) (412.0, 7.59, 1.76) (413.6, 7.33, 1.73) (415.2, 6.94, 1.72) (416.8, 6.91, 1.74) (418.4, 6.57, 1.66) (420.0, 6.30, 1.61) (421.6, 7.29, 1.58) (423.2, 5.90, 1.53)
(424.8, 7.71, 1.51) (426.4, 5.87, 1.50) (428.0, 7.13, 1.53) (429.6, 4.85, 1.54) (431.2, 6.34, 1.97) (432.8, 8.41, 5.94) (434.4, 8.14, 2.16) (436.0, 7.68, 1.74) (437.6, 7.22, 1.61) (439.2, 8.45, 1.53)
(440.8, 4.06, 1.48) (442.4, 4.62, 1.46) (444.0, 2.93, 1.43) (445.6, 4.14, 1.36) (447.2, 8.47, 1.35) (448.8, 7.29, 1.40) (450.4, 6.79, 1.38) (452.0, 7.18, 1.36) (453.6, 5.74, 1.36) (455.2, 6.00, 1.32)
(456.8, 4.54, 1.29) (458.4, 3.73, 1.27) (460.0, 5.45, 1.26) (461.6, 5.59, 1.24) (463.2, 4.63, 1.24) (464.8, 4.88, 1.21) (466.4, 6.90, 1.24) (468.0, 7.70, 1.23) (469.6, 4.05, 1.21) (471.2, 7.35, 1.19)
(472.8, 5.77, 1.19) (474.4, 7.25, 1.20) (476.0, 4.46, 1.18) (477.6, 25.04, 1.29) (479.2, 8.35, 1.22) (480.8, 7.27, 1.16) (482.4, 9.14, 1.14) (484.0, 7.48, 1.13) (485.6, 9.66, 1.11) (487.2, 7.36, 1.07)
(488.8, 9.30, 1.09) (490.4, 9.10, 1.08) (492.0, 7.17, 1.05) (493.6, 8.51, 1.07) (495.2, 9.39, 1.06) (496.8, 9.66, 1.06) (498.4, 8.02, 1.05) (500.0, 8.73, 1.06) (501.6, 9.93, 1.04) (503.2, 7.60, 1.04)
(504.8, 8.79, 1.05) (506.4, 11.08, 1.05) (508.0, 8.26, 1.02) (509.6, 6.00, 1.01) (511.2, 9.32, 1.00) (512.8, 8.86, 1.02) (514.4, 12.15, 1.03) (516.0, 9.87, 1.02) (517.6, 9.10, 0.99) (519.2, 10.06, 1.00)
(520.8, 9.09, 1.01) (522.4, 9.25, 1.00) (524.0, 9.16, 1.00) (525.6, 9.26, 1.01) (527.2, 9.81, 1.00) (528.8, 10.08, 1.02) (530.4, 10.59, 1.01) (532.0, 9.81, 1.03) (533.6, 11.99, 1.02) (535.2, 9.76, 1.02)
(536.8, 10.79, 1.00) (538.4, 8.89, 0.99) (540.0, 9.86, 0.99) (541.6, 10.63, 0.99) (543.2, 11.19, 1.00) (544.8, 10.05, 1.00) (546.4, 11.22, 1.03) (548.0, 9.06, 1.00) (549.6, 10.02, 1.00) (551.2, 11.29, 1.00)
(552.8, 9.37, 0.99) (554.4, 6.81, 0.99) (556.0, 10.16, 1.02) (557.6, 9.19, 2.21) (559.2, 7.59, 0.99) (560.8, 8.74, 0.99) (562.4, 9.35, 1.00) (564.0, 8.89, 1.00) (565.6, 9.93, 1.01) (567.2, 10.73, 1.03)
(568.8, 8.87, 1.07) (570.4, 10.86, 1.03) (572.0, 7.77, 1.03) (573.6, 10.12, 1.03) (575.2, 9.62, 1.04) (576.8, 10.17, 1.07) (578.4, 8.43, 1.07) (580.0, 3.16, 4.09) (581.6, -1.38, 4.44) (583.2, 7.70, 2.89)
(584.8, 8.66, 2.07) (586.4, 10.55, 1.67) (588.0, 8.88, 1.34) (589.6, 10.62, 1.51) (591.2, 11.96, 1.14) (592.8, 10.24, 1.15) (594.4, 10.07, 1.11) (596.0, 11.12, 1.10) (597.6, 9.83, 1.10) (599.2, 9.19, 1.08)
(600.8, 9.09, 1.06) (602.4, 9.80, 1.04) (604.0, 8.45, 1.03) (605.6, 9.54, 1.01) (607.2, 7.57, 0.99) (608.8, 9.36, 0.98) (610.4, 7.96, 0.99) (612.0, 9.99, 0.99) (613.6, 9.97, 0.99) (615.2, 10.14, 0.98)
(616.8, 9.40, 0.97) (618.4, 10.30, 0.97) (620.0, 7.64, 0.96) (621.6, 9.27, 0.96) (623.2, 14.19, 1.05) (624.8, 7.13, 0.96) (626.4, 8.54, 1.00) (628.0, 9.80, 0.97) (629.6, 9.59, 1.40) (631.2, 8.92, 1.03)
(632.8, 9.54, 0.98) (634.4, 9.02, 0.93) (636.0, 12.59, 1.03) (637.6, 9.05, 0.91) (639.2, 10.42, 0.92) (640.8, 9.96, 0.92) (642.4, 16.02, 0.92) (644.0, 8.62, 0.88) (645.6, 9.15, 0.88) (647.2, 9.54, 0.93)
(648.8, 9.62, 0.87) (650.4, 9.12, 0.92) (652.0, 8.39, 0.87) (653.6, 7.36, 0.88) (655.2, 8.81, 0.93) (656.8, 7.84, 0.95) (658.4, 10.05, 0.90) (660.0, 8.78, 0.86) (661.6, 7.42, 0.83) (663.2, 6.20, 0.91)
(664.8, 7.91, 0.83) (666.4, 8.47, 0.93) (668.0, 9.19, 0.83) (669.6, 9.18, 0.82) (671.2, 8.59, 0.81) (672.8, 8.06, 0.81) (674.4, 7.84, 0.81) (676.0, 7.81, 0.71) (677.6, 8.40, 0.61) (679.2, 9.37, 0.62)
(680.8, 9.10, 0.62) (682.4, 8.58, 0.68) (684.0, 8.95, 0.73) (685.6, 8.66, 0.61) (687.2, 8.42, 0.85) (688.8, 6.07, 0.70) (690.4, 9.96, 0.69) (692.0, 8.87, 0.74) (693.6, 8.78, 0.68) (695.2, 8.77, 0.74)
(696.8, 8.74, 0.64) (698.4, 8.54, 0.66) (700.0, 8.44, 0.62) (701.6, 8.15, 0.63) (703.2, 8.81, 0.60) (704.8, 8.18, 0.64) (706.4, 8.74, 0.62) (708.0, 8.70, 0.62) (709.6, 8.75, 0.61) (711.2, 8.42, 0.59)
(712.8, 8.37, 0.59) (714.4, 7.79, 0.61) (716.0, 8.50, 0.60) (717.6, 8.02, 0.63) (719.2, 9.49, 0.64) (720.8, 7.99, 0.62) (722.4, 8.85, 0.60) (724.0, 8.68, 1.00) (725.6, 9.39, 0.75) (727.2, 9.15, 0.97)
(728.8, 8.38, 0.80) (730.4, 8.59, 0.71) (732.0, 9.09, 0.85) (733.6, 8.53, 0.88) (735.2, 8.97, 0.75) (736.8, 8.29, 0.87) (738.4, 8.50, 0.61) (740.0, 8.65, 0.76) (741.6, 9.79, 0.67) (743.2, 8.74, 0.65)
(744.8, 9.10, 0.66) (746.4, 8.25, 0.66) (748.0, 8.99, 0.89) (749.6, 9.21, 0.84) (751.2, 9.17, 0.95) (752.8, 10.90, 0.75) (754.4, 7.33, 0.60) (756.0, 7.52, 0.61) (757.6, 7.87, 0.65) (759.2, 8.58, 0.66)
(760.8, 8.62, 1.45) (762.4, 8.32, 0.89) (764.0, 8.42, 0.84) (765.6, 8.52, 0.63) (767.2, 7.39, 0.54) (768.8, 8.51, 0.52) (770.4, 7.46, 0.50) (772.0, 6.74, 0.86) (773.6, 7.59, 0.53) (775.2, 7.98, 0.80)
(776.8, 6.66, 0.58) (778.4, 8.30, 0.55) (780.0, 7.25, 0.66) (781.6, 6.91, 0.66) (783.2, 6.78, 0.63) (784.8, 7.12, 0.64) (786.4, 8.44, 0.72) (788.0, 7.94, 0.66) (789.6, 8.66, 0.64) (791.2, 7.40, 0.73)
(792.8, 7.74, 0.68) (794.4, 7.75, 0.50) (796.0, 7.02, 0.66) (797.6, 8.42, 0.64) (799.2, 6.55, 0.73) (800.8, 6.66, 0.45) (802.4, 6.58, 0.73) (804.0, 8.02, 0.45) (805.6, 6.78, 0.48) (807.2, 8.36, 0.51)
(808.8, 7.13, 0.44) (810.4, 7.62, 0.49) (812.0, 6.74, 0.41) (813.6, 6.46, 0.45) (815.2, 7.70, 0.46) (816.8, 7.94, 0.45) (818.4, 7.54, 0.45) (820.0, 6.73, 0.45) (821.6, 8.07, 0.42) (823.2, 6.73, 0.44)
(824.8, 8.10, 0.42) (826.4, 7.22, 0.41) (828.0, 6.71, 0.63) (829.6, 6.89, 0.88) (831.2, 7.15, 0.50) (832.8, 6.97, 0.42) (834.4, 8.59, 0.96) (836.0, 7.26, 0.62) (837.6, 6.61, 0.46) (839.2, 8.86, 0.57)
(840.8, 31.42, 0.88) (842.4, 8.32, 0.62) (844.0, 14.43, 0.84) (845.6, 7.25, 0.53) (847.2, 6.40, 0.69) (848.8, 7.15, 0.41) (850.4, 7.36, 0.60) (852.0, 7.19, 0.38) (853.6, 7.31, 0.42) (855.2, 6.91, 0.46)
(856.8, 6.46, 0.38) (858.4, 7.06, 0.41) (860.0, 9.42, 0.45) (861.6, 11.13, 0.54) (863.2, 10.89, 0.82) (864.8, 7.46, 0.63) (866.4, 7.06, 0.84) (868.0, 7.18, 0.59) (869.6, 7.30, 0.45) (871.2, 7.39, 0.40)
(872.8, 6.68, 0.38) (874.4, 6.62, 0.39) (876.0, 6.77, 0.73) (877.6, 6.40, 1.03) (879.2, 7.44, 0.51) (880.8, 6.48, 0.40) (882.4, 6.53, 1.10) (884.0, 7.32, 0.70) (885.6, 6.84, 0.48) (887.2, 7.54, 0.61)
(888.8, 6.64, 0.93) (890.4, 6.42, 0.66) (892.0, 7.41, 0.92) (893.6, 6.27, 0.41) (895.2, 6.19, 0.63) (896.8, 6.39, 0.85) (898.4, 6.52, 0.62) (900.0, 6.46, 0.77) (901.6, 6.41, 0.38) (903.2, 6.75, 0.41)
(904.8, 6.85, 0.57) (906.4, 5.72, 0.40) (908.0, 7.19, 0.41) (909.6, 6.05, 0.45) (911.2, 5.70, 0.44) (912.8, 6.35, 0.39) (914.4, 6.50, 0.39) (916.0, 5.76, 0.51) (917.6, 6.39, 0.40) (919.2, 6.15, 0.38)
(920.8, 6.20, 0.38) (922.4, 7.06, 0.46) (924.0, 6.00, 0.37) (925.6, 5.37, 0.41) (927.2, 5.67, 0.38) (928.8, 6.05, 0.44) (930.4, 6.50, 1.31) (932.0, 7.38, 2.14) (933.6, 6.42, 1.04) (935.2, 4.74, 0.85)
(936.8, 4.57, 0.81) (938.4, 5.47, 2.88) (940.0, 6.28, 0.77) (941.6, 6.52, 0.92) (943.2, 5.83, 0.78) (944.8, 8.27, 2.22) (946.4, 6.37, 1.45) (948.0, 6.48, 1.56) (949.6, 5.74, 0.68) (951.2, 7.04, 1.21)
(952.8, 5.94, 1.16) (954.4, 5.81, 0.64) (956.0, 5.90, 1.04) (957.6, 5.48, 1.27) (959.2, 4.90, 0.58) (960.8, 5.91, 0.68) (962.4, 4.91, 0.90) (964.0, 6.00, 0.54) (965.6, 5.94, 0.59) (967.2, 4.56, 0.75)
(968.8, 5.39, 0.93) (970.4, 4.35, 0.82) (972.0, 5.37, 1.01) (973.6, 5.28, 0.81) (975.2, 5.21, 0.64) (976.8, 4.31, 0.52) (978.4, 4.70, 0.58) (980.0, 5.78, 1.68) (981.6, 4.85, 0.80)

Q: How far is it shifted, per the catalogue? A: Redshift 0.28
